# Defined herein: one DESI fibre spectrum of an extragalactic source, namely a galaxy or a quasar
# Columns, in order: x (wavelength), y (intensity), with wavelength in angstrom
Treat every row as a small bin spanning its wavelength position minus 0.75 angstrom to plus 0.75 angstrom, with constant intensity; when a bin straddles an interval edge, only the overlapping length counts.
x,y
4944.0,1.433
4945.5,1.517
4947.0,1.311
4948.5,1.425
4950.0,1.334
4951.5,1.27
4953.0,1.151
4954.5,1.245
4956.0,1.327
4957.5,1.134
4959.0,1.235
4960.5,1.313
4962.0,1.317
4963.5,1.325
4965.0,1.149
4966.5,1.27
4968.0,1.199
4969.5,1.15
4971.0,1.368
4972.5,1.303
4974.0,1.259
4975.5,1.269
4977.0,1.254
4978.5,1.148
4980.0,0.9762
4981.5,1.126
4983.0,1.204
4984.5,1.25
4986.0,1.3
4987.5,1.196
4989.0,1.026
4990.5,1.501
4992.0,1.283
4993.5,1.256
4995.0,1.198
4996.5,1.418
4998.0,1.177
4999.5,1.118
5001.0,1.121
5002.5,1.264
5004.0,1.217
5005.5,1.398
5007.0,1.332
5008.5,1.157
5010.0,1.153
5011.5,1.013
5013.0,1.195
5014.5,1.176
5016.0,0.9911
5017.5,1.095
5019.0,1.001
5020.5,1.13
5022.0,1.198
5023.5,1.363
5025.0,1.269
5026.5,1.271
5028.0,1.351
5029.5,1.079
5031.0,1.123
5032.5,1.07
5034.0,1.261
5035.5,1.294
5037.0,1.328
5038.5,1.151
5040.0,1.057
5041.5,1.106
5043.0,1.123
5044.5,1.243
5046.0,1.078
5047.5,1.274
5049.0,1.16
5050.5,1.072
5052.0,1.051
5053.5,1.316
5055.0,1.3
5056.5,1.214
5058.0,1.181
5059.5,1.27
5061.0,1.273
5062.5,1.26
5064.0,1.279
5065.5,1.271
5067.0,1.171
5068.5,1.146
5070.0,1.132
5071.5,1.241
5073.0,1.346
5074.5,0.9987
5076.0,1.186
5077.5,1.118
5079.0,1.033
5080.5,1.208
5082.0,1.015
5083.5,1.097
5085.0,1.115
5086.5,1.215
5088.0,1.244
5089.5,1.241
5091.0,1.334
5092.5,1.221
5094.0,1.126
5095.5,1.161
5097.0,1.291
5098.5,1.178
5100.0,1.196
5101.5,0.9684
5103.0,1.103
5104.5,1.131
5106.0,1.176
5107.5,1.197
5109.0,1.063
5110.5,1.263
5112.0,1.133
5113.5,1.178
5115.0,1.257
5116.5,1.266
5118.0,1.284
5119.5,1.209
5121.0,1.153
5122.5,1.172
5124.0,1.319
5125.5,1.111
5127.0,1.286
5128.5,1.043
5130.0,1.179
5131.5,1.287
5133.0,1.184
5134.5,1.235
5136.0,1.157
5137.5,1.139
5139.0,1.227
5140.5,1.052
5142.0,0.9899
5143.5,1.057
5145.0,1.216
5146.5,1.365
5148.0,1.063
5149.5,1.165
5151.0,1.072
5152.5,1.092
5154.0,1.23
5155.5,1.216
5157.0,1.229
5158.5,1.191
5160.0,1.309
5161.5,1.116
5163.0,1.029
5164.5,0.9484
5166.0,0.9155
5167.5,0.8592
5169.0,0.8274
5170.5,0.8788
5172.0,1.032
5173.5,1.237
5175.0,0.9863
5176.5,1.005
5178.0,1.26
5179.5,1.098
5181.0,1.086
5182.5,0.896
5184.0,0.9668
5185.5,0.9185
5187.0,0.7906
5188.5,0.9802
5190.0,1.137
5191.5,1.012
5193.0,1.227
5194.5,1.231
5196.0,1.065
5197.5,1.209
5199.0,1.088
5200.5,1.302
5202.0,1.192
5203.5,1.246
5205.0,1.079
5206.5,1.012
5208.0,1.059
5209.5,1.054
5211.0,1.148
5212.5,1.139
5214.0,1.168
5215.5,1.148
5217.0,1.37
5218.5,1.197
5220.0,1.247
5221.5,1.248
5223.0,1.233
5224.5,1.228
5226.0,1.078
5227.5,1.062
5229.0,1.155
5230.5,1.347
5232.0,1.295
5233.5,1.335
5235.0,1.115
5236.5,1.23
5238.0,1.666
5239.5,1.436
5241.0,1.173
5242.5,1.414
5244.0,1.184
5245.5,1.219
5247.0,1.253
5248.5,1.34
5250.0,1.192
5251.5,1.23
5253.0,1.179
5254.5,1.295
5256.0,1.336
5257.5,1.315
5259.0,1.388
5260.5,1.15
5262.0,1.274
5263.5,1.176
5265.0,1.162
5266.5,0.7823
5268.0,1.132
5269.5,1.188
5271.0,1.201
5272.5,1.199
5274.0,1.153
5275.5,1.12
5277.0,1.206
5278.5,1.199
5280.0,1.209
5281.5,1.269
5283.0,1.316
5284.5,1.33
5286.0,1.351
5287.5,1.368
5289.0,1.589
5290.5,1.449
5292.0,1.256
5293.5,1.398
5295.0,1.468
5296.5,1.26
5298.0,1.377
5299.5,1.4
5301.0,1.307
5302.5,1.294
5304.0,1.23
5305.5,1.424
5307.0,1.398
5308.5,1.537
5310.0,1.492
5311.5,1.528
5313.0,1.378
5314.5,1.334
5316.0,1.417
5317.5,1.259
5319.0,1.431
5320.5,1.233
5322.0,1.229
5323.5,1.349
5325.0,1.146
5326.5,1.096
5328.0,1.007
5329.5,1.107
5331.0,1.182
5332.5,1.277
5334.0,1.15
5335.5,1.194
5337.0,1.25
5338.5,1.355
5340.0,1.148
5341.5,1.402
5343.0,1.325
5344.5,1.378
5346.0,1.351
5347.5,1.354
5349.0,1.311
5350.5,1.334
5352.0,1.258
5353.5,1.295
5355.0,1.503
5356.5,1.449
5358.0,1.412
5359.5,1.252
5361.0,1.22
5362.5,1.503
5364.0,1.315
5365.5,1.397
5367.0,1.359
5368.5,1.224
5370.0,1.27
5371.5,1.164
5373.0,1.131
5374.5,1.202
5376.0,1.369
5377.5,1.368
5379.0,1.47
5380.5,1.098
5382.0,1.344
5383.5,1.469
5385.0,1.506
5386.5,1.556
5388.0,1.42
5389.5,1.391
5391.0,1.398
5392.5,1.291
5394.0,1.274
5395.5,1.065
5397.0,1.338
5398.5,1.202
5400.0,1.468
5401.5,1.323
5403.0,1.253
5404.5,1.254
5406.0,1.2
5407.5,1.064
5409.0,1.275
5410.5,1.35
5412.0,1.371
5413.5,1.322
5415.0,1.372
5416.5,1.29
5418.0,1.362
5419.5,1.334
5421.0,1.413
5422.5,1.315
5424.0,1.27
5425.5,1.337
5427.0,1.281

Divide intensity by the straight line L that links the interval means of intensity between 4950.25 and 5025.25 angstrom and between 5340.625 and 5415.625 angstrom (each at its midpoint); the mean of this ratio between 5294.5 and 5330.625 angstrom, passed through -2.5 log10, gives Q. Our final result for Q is -0.01 mag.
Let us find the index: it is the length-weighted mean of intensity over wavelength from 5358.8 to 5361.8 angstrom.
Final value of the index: 1.24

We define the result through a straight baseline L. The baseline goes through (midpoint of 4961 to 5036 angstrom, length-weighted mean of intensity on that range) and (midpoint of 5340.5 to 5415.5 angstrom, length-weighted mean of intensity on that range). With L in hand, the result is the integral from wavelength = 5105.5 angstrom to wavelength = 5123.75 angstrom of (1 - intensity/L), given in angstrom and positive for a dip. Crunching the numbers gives 0.7 angstrom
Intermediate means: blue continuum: 1.21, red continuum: 1.32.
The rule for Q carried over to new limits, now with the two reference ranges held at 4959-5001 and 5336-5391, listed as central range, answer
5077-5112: 0.093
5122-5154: 0.100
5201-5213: 0.158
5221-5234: 0.072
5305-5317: -0.088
